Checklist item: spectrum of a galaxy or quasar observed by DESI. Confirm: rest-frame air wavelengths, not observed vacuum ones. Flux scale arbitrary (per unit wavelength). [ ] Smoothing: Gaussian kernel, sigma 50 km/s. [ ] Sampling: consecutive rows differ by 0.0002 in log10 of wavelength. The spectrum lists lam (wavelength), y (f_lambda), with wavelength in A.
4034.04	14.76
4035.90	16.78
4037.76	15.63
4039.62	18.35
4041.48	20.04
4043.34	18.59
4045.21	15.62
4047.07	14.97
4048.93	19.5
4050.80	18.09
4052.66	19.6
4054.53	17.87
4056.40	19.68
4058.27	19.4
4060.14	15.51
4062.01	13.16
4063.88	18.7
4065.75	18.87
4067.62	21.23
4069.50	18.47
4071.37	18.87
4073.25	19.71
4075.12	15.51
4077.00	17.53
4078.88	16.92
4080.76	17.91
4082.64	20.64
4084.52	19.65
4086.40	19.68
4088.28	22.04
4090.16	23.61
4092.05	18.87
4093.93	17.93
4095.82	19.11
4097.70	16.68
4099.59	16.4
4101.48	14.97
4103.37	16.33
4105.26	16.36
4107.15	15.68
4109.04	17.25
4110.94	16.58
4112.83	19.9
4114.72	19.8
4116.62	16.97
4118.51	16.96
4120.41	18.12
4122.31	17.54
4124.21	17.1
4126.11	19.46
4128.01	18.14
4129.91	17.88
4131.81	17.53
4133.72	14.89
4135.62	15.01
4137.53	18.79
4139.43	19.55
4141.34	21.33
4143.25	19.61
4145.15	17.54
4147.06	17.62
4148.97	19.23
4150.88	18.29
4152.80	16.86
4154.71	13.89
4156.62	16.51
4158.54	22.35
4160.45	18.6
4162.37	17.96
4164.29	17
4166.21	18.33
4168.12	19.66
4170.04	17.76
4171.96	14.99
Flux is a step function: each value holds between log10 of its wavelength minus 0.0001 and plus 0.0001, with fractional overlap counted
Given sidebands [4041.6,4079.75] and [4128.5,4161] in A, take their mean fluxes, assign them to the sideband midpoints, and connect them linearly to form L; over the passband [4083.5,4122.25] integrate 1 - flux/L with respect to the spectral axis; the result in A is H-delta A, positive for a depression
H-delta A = -0.4 A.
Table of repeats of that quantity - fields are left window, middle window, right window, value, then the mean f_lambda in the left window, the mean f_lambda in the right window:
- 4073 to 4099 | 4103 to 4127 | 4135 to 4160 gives 1.3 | 18.9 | 18.3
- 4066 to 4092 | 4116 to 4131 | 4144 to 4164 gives 0.6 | 19.3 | 17.9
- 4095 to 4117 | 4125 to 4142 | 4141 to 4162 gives -0.2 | 17.2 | 18.3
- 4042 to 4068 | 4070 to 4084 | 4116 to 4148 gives -0.3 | 17.9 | 17.9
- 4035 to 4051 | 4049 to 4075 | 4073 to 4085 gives -0.8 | 17.5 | 18.1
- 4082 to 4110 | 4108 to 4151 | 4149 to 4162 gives 0.0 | 18.3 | 17.9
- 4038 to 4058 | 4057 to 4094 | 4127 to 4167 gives -1.3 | 18.2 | 17.9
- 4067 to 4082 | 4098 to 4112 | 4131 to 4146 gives 1.4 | 18.2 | 18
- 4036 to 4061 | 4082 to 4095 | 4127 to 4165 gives -1.8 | 17.9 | 17.9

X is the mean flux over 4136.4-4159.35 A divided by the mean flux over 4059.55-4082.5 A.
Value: 1.03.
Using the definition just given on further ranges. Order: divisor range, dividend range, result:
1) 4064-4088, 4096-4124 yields 0.91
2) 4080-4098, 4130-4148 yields 0.91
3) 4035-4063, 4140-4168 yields 1.04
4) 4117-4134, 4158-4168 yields 1.07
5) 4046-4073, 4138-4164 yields 1.01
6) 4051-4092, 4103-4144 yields 0.95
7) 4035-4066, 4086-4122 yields 1.02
